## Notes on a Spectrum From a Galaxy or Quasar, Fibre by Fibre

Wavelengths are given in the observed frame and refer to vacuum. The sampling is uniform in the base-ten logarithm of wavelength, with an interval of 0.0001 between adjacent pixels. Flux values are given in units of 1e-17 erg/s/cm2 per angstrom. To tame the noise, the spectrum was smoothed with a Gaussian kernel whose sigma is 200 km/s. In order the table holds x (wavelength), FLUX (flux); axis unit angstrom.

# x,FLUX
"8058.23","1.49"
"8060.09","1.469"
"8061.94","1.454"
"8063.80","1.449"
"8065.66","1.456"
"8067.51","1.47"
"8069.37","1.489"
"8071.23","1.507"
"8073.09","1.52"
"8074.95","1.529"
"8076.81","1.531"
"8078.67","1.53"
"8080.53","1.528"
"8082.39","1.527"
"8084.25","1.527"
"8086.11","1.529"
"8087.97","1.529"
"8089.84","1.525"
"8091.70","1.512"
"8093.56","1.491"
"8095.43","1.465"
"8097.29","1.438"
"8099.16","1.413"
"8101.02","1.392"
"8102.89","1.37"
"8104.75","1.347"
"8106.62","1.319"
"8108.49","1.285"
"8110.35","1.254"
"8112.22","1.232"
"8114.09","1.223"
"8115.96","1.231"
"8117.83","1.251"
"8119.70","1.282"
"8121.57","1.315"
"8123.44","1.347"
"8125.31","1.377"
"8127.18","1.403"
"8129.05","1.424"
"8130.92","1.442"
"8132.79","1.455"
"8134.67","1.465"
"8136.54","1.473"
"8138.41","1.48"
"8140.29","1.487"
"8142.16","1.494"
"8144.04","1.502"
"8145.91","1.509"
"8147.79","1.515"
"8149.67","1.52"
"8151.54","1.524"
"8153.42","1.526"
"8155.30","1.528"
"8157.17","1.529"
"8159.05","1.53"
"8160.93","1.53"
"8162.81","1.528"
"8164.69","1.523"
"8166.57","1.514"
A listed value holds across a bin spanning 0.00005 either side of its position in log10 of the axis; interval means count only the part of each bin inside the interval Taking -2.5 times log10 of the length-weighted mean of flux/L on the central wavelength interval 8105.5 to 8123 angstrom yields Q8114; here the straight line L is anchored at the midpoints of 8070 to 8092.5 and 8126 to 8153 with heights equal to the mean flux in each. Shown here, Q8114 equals 0.18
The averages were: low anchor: 1.52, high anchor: 1.48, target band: 1.27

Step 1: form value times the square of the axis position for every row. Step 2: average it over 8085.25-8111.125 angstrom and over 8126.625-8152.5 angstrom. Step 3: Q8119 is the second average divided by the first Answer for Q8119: 1.05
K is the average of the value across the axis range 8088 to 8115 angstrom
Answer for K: 1.38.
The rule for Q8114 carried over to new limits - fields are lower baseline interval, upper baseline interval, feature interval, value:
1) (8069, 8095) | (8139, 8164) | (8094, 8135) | 0.13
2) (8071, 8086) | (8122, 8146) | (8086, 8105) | 0.03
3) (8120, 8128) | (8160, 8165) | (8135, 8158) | -0.04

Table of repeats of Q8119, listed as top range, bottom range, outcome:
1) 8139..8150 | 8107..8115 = 1.21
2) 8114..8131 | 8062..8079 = 0.90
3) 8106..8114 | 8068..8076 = 0.85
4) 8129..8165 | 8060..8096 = 1.02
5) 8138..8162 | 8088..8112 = 1.09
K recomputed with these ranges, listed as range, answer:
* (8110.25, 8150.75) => 1.4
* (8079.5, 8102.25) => 1.49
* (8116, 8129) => 1.33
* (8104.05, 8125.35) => 1.28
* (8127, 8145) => 1.47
